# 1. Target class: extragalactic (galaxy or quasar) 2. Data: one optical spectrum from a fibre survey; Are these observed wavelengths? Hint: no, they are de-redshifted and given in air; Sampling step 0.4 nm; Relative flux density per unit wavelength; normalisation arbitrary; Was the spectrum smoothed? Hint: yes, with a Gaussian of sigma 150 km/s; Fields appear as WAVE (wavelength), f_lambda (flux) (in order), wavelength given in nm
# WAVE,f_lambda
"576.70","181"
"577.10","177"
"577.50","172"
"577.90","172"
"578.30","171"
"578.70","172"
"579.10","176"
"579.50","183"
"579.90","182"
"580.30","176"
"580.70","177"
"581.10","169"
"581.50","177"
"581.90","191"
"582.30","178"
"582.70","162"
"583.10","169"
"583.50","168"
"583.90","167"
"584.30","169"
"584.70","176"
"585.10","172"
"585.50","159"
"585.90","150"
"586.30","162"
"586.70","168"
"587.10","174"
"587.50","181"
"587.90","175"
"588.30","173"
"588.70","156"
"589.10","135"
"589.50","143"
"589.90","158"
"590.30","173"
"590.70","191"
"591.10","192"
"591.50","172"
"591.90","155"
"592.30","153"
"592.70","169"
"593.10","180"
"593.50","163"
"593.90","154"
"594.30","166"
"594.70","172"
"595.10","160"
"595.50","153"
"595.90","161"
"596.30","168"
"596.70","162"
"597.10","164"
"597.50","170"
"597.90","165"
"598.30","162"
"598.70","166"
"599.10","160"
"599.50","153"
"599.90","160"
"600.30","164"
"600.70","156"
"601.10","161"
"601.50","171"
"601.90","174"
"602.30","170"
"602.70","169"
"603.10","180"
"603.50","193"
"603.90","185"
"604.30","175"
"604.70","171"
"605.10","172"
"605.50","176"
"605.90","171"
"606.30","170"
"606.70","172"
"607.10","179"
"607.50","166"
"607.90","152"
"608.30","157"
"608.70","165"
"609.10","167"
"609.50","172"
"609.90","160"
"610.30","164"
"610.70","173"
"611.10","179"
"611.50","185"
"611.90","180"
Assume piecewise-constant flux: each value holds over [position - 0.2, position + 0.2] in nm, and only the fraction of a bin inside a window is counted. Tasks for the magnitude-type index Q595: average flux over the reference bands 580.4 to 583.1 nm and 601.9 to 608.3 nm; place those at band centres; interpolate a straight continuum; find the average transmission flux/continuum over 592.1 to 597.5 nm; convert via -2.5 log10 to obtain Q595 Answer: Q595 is 0.07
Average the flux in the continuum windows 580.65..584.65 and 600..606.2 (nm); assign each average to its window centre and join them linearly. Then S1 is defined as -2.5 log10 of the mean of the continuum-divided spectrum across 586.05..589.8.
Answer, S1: 0.06 mag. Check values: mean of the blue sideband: 173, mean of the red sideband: 172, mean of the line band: 163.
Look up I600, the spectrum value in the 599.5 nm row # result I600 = 153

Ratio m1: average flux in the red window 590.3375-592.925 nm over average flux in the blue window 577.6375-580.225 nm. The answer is 0.98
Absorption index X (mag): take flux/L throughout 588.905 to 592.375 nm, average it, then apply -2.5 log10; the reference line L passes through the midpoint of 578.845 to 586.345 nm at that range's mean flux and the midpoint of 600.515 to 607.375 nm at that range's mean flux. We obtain 0.05 mag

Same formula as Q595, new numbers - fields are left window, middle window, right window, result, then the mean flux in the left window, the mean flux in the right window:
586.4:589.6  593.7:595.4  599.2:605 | 0.03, 164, 170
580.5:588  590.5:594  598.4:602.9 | -0.02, 171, 164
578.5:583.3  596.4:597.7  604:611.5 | 0.04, 176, 170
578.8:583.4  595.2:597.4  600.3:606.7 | 0.08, 176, 173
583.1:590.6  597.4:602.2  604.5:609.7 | 0.02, 165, 168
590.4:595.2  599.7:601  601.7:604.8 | 0.10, 169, 177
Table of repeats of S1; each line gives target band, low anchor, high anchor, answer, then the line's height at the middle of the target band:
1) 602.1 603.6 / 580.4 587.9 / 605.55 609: -0.059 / 168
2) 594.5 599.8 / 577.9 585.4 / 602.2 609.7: 0.063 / 173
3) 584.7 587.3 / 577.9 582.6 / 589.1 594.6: 0.041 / 171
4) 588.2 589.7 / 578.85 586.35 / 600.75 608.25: 0.146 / 172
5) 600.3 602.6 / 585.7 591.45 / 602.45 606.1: 0.055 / 175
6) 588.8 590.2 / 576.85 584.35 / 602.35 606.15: 0.182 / 175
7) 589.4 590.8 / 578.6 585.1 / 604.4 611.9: 0.044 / 173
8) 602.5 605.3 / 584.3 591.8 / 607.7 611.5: -0.071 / 167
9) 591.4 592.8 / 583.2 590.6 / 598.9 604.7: 0.035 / 166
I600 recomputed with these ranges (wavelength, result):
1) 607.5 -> 166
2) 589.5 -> 143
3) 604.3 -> 175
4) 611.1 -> 179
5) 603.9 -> 185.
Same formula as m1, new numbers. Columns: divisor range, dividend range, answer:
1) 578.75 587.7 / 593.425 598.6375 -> 0.95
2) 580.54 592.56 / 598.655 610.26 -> 1.00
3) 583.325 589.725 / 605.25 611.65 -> 1.03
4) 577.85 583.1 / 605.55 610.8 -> 0.95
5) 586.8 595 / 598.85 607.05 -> 1.02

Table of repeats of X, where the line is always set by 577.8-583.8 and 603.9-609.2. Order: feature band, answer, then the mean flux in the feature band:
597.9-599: 0.047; 164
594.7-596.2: 0.073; 161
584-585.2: 0.013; 172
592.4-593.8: 0.025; 168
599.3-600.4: 0.081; 159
